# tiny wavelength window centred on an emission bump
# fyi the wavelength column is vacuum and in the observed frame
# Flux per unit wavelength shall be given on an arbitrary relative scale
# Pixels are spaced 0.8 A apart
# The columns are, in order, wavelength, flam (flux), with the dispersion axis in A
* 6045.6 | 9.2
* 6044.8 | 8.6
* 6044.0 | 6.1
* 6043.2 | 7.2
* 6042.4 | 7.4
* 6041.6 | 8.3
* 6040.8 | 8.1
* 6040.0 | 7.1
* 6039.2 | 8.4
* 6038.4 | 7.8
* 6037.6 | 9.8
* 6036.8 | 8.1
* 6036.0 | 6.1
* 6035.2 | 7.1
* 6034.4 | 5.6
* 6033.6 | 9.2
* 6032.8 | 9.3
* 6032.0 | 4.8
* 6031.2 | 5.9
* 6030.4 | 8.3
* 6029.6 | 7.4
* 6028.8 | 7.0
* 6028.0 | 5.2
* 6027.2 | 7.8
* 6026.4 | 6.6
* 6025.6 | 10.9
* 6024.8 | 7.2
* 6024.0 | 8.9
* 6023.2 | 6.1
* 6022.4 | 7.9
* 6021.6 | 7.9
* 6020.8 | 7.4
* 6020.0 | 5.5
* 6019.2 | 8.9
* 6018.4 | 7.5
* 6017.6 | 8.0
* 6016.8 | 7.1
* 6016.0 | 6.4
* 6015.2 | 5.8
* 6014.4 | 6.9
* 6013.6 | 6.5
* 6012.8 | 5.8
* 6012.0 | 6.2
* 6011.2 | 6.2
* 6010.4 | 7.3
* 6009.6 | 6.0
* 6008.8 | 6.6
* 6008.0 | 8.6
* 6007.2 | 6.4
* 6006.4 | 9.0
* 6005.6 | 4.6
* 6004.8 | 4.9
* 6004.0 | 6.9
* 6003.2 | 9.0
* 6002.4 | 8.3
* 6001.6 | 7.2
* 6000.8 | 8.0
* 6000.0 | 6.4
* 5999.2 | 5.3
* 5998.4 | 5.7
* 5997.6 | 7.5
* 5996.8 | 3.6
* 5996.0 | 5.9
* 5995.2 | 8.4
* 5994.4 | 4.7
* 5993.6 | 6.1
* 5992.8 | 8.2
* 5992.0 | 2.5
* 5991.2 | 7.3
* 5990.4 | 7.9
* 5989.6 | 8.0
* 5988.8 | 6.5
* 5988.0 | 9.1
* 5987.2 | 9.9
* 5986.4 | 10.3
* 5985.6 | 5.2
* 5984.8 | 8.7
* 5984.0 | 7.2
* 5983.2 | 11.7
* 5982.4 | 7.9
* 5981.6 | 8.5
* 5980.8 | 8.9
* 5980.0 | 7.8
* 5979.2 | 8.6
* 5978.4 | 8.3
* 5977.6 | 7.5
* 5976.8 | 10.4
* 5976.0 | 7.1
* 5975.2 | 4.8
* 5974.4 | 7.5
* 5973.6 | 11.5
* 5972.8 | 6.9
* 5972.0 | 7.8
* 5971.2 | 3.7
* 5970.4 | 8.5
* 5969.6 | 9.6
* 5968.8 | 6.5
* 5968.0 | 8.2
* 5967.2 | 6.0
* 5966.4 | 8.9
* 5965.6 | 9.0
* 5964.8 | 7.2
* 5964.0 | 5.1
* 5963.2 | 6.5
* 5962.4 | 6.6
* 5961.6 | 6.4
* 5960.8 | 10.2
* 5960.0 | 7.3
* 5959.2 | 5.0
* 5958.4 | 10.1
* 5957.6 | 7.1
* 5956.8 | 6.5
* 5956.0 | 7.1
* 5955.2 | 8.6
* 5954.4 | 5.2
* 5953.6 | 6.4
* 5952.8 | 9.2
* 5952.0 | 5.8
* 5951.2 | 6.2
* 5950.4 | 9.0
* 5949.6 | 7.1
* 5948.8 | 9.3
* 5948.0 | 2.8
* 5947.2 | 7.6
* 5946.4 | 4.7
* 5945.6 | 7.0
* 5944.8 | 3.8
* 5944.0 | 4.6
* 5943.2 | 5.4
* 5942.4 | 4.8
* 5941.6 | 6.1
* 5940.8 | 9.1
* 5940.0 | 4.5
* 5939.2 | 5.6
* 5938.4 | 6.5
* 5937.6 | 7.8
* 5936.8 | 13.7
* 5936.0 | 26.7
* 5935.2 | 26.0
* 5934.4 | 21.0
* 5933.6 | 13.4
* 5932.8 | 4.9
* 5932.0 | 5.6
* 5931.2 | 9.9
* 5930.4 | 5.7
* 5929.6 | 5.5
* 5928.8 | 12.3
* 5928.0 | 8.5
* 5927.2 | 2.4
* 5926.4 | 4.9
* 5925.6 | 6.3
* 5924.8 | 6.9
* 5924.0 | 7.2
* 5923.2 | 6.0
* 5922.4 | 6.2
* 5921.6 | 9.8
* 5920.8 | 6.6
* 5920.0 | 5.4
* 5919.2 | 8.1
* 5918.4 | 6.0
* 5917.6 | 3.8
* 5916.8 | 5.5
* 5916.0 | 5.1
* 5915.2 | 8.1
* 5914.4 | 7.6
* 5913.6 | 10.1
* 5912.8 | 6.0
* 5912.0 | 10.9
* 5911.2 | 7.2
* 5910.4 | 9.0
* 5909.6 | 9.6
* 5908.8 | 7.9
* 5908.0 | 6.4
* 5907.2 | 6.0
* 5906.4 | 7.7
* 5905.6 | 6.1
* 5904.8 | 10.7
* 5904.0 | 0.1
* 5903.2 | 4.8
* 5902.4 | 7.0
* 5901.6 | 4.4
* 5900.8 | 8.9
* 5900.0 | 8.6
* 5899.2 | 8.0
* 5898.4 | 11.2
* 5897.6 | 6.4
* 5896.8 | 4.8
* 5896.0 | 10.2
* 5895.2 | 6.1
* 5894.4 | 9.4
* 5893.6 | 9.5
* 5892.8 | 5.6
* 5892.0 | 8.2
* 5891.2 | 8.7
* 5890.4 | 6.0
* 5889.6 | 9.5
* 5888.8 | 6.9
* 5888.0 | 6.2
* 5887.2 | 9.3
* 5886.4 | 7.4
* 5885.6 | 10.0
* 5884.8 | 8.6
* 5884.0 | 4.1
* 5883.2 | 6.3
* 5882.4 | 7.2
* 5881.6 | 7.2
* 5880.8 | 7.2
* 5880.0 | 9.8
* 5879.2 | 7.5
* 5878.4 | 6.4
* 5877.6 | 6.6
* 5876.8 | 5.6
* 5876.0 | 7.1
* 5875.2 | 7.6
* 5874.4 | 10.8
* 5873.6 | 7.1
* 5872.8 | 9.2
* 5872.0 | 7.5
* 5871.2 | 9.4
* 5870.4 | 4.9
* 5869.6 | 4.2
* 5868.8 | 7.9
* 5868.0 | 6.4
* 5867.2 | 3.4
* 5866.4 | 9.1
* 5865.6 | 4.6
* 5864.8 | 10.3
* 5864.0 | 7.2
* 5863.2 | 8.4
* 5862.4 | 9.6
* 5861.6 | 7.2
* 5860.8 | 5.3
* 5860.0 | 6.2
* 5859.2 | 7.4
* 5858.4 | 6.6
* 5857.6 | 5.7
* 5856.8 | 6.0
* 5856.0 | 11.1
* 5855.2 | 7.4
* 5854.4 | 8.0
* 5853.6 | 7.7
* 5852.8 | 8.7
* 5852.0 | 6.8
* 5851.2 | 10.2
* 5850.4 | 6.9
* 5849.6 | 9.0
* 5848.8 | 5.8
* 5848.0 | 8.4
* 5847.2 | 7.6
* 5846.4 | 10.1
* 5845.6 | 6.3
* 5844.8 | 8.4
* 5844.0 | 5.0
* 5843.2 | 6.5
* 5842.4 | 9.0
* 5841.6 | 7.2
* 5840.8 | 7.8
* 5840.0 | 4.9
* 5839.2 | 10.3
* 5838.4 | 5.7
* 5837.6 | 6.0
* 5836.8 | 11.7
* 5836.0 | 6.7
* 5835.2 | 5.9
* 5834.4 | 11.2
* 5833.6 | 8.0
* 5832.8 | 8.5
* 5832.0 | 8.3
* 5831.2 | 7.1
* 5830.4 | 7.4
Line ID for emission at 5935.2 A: H-beta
